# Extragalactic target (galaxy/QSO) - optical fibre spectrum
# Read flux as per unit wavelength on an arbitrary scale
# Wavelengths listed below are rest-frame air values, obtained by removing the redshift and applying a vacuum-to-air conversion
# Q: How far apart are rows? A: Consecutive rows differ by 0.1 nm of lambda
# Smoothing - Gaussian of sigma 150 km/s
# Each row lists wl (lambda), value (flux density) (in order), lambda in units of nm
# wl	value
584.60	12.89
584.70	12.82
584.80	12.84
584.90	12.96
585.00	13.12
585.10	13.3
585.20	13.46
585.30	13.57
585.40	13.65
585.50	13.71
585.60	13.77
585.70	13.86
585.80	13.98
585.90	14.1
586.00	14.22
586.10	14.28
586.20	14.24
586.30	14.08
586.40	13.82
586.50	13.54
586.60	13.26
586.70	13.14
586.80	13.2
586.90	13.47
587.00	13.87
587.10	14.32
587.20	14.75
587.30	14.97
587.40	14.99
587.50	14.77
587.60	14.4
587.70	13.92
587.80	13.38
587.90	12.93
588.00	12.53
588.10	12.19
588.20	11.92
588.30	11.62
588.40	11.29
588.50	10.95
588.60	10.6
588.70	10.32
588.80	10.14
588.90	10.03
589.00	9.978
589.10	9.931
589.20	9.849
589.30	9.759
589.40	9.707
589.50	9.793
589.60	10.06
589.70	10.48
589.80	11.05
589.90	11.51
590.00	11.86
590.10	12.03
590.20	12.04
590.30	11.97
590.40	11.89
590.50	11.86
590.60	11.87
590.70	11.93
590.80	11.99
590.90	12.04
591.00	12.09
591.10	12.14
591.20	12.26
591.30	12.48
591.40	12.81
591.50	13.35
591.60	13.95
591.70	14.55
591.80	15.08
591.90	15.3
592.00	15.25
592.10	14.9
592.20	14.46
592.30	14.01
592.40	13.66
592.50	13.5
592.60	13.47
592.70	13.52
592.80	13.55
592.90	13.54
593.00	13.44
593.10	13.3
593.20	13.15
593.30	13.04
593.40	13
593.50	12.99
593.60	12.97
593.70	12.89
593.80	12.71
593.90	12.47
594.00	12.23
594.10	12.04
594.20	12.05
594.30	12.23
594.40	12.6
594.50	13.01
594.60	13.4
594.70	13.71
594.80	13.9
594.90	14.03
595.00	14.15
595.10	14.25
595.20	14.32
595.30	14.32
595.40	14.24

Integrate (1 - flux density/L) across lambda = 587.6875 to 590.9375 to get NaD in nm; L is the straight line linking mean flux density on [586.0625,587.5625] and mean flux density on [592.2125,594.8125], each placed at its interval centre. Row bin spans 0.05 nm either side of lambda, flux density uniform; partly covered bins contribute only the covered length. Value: 0.57 nm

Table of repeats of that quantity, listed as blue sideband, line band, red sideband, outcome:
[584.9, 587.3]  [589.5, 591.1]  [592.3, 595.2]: 0.22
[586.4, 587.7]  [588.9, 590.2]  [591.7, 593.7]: 0.32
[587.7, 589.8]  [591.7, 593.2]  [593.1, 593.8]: -0.18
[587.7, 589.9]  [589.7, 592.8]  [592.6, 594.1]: -0.21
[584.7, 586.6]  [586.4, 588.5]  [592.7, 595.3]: 0.03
